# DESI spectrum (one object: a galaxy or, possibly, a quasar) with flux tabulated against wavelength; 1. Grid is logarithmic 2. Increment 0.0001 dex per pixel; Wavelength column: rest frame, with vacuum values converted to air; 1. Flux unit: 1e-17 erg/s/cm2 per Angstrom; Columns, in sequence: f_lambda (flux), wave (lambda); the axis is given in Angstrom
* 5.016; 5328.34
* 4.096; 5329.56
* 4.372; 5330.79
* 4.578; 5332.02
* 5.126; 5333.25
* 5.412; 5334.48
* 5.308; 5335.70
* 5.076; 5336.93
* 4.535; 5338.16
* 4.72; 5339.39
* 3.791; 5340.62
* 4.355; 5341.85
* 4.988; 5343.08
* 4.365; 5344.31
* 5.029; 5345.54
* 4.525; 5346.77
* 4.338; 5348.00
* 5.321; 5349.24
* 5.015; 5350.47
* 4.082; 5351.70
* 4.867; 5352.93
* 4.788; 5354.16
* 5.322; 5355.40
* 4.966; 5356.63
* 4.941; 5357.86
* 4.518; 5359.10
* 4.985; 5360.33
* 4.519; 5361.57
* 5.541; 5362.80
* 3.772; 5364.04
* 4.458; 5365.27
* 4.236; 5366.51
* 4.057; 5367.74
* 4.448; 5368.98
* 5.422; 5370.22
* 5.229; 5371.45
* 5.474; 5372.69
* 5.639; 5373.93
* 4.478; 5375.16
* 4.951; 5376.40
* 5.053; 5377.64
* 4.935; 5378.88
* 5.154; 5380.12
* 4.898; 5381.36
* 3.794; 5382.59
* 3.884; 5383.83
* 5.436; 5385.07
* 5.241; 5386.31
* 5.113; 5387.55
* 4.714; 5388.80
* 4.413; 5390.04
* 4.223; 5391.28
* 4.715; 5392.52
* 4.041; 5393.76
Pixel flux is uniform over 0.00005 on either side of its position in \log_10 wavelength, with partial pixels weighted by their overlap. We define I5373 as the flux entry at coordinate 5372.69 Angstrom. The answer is 5.474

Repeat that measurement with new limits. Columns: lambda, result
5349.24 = 5.321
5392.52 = 4.715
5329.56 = 4.096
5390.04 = 4.413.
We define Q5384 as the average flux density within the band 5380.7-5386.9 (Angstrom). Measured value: 4.66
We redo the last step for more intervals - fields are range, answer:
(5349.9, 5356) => 4.81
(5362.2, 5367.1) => 4.5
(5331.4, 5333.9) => 4.85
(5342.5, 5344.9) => 4.68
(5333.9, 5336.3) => 5.38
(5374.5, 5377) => 4.74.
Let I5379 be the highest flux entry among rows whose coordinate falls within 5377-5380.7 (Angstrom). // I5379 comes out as 5.154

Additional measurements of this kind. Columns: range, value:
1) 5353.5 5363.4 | 5.541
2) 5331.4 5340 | 5.412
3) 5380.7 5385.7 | 5.436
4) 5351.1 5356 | 5.322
